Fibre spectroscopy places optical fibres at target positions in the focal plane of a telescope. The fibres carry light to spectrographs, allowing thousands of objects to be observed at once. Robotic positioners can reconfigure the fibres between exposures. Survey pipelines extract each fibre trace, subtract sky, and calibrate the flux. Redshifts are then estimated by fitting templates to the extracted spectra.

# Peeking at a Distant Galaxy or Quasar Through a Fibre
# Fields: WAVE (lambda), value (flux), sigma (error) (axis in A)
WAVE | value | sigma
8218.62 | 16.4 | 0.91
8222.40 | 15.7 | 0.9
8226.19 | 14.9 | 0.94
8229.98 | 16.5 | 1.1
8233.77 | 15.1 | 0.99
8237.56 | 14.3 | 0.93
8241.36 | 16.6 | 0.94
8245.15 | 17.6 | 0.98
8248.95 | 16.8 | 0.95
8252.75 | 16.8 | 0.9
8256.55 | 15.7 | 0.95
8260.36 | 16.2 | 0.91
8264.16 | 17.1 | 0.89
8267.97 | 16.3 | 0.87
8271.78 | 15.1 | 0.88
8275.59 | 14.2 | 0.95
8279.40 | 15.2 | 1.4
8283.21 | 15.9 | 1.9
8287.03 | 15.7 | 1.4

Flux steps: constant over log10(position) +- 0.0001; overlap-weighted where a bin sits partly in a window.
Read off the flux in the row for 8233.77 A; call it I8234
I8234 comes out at 15.1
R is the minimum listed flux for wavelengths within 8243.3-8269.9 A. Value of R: 15.7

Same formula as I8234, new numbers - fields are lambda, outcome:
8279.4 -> 15.2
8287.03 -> 15.7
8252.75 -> 16.8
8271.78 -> 15.1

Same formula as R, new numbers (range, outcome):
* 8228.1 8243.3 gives 14.3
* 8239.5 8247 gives 16.6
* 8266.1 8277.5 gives 14.2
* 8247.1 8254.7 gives 16.8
